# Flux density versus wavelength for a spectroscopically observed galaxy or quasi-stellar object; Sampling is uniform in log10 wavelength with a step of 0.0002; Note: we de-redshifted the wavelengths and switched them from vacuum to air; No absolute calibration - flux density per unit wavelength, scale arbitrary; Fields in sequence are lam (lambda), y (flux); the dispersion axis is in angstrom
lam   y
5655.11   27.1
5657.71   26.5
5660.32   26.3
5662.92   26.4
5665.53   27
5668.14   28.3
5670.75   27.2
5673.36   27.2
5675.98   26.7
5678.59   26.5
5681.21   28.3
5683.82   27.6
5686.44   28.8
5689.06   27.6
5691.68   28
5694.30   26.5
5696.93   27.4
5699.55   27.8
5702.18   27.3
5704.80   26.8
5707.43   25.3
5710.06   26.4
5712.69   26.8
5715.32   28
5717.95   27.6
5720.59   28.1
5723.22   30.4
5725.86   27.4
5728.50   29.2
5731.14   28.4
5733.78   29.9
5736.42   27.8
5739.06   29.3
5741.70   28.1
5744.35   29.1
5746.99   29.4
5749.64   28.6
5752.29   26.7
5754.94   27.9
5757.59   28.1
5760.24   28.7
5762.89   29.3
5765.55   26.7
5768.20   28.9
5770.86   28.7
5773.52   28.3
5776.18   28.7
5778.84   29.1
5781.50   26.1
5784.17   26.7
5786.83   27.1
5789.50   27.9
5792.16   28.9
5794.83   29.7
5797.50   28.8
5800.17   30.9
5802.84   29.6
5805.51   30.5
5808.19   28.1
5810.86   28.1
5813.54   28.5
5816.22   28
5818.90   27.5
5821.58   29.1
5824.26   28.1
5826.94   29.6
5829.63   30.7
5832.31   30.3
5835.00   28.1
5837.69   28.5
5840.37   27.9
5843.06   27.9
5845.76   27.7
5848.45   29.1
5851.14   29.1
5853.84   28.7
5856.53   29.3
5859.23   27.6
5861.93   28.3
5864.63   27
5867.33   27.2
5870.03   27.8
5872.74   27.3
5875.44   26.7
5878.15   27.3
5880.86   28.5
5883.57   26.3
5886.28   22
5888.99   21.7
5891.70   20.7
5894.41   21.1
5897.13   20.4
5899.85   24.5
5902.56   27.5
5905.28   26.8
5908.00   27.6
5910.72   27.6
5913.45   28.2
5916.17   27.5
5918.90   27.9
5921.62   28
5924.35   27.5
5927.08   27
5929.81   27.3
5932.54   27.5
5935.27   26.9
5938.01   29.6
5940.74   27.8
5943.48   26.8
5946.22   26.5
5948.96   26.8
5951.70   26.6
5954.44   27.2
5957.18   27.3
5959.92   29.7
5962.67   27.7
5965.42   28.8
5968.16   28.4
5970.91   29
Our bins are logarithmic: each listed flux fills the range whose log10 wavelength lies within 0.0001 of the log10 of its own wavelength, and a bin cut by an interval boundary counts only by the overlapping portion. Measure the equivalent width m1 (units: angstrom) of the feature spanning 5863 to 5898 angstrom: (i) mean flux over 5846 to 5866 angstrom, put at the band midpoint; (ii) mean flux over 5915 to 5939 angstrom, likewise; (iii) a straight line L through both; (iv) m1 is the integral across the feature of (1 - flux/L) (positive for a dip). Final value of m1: 3.9 angstrom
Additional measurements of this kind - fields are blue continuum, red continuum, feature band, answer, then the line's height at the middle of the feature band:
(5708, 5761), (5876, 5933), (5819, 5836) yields -1.4 angstrom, 26.9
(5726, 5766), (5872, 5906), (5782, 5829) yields -3.1 angstrom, 26.9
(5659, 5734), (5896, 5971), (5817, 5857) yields -2.0 angstrom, 27.4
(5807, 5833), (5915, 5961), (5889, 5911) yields 2.9 angstrom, 27.9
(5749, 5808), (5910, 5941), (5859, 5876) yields 0.4 angstrom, 28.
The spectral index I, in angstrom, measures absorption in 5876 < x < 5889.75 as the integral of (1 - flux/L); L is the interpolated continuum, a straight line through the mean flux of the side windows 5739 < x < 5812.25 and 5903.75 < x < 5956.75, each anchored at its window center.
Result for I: 1.2 angstrom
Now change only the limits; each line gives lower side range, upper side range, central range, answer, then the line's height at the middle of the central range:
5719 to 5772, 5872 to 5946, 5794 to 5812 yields -1.1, 27.7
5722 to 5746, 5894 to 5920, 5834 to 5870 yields -1.6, 26.9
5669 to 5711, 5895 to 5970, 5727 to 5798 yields -3.0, 27.2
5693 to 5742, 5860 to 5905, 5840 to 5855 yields -1.5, 25.9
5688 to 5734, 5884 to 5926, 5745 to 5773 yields -1.3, 27.1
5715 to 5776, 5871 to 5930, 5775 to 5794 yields 0.0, 27.8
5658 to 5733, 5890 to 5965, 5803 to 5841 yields -2.5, 27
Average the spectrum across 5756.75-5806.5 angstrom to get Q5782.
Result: 28.6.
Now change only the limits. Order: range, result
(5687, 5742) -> 27.8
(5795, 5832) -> 29.1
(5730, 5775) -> 28.5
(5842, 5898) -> 26.3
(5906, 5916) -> 27.7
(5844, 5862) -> 28.5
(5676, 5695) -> 27.6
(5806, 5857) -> 28.7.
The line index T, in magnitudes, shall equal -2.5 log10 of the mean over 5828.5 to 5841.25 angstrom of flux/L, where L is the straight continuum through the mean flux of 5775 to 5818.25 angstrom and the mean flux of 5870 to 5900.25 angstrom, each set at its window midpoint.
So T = -0.09 mag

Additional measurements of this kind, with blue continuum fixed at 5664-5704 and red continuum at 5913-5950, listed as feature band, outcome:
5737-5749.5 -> -0.05 mag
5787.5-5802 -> -0.06 mag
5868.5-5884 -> 0.01 mag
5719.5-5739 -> -0.05 mag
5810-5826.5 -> -0.03 mag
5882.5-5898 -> 0.24 mag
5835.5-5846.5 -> -0.02 mag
